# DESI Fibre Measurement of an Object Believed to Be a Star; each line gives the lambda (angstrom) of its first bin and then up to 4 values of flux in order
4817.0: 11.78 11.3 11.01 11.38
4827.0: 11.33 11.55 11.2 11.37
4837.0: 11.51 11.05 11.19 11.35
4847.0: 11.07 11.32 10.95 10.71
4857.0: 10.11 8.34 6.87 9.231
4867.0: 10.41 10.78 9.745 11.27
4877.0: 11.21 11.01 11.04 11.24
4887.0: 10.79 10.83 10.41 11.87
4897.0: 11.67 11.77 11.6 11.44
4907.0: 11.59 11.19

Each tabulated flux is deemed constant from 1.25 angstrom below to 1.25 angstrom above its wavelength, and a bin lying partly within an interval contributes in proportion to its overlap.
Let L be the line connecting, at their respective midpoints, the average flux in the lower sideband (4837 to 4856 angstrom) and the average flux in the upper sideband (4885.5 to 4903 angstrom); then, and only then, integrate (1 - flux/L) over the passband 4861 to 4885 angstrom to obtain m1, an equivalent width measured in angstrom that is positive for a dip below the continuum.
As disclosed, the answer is 1.96 angstrom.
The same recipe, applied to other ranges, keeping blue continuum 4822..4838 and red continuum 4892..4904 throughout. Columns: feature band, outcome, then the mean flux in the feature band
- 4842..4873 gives 3.6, 10.1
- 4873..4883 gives 0.4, 11.1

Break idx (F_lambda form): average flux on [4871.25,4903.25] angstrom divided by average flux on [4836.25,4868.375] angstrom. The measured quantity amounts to 1.1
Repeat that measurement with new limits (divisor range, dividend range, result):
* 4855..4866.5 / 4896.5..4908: 1.31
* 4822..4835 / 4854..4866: 0.79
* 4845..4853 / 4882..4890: 0.99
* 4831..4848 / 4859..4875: 0.84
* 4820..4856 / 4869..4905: 0.99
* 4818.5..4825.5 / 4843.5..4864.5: 0.89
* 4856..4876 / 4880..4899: 1.16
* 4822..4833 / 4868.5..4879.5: 0.95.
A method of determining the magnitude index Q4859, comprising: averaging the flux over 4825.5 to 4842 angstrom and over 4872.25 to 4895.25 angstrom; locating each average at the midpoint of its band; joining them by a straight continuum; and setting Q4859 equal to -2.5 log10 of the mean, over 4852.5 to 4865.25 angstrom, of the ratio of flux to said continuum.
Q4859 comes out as 0.22 mag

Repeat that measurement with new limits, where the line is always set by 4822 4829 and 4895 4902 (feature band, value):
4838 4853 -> 0.02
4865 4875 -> 0.11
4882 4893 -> 0.08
